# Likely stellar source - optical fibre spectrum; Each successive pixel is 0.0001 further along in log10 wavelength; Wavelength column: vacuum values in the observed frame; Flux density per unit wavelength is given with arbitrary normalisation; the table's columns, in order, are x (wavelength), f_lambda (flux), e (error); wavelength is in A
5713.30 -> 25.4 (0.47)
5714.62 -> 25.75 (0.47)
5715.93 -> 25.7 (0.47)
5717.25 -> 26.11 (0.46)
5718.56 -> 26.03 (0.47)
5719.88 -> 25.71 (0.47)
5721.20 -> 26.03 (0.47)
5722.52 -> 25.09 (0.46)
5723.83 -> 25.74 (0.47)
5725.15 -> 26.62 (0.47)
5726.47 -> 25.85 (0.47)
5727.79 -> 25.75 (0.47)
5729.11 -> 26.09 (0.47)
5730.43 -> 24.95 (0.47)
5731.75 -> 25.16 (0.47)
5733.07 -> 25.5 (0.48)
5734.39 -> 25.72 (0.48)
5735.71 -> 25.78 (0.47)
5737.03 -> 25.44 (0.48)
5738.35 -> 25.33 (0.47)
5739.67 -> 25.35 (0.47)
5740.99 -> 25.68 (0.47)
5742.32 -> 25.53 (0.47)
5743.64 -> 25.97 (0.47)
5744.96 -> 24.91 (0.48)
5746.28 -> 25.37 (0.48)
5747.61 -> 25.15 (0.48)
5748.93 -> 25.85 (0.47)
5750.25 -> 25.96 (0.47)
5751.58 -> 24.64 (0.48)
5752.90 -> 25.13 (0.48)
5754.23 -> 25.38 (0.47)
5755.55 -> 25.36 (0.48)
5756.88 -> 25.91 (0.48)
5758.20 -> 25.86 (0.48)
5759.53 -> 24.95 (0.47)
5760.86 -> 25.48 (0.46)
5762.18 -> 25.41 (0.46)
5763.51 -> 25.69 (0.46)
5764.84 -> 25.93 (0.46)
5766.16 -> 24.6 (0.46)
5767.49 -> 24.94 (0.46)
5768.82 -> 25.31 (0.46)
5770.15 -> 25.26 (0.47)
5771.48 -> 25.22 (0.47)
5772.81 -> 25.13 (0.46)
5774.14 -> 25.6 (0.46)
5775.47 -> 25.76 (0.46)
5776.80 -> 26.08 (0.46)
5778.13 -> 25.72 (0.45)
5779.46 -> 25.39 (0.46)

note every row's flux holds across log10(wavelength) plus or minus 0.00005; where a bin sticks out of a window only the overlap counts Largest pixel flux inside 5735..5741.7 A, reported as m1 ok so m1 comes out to 25.78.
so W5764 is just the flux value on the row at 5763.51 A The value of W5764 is 25.69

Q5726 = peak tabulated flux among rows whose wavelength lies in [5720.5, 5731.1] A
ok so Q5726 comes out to 26.62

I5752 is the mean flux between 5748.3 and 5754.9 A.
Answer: 25.4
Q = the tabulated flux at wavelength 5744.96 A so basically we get 24.91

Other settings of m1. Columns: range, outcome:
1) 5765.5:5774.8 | 25.6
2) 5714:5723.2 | 26.11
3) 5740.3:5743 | 25.68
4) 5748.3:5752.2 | 25.96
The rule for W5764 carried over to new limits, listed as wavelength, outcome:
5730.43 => 24.95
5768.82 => 25.31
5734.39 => 25.72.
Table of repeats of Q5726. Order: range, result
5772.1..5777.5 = 26.08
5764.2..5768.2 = 25.93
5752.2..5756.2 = 25.38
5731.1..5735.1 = 25.72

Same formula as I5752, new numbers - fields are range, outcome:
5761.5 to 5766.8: 25.5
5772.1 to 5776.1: 25.5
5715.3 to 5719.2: 26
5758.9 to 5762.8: 25.3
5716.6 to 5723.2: 25.8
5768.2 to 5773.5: 25.2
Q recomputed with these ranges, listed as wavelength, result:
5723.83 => 25.74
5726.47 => 25.85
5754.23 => 25.38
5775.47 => 25.76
